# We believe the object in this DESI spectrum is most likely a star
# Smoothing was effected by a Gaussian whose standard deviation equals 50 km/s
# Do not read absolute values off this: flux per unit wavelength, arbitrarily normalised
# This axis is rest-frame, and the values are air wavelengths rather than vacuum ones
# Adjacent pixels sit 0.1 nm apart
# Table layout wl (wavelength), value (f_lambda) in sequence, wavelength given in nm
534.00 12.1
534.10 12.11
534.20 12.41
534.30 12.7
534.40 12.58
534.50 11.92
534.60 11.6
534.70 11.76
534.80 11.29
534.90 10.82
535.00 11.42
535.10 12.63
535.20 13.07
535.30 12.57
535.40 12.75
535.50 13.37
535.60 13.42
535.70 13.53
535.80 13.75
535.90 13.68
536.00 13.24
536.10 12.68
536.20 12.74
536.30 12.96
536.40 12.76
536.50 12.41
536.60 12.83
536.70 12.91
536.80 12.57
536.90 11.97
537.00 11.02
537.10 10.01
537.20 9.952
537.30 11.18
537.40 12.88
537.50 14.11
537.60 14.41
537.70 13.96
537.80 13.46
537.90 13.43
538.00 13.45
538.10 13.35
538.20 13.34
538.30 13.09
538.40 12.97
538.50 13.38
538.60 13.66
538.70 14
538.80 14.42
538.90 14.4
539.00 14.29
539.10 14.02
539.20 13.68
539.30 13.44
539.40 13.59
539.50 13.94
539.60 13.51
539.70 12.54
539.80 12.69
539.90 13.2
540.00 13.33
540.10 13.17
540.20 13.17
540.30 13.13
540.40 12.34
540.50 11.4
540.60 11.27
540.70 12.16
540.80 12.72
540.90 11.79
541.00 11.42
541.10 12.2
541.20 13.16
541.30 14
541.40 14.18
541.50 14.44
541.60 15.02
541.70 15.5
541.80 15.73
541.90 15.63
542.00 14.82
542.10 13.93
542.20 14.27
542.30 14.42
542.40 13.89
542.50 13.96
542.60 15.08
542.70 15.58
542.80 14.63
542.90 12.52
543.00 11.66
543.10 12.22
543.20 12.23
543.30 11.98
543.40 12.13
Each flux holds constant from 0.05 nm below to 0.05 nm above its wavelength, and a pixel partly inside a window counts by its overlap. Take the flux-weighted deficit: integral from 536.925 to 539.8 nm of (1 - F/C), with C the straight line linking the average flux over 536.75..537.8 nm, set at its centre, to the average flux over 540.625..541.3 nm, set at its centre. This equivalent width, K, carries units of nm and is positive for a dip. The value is -0.21 nm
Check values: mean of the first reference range 12.3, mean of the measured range 13.2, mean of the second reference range 12.3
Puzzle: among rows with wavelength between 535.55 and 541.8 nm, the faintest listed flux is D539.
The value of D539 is 9.952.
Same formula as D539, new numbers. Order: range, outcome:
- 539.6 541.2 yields 11.27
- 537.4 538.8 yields 12.97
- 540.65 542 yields 11.42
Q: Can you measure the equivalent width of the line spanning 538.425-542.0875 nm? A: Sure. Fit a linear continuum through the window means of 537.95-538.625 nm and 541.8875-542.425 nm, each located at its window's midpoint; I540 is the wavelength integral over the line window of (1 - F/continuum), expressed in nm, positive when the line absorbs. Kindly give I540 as 0.11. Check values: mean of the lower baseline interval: 13.3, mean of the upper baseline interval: 14.4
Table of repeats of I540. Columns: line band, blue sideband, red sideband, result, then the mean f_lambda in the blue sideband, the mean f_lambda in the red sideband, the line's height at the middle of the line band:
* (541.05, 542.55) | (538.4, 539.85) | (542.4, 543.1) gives -0.065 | 13.7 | 13.8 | 13.8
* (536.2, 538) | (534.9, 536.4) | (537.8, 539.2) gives 0.101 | 12.9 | 13.7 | 13.3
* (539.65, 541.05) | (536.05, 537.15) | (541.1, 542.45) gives 0.140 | 12.3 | 14.5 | 13.8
